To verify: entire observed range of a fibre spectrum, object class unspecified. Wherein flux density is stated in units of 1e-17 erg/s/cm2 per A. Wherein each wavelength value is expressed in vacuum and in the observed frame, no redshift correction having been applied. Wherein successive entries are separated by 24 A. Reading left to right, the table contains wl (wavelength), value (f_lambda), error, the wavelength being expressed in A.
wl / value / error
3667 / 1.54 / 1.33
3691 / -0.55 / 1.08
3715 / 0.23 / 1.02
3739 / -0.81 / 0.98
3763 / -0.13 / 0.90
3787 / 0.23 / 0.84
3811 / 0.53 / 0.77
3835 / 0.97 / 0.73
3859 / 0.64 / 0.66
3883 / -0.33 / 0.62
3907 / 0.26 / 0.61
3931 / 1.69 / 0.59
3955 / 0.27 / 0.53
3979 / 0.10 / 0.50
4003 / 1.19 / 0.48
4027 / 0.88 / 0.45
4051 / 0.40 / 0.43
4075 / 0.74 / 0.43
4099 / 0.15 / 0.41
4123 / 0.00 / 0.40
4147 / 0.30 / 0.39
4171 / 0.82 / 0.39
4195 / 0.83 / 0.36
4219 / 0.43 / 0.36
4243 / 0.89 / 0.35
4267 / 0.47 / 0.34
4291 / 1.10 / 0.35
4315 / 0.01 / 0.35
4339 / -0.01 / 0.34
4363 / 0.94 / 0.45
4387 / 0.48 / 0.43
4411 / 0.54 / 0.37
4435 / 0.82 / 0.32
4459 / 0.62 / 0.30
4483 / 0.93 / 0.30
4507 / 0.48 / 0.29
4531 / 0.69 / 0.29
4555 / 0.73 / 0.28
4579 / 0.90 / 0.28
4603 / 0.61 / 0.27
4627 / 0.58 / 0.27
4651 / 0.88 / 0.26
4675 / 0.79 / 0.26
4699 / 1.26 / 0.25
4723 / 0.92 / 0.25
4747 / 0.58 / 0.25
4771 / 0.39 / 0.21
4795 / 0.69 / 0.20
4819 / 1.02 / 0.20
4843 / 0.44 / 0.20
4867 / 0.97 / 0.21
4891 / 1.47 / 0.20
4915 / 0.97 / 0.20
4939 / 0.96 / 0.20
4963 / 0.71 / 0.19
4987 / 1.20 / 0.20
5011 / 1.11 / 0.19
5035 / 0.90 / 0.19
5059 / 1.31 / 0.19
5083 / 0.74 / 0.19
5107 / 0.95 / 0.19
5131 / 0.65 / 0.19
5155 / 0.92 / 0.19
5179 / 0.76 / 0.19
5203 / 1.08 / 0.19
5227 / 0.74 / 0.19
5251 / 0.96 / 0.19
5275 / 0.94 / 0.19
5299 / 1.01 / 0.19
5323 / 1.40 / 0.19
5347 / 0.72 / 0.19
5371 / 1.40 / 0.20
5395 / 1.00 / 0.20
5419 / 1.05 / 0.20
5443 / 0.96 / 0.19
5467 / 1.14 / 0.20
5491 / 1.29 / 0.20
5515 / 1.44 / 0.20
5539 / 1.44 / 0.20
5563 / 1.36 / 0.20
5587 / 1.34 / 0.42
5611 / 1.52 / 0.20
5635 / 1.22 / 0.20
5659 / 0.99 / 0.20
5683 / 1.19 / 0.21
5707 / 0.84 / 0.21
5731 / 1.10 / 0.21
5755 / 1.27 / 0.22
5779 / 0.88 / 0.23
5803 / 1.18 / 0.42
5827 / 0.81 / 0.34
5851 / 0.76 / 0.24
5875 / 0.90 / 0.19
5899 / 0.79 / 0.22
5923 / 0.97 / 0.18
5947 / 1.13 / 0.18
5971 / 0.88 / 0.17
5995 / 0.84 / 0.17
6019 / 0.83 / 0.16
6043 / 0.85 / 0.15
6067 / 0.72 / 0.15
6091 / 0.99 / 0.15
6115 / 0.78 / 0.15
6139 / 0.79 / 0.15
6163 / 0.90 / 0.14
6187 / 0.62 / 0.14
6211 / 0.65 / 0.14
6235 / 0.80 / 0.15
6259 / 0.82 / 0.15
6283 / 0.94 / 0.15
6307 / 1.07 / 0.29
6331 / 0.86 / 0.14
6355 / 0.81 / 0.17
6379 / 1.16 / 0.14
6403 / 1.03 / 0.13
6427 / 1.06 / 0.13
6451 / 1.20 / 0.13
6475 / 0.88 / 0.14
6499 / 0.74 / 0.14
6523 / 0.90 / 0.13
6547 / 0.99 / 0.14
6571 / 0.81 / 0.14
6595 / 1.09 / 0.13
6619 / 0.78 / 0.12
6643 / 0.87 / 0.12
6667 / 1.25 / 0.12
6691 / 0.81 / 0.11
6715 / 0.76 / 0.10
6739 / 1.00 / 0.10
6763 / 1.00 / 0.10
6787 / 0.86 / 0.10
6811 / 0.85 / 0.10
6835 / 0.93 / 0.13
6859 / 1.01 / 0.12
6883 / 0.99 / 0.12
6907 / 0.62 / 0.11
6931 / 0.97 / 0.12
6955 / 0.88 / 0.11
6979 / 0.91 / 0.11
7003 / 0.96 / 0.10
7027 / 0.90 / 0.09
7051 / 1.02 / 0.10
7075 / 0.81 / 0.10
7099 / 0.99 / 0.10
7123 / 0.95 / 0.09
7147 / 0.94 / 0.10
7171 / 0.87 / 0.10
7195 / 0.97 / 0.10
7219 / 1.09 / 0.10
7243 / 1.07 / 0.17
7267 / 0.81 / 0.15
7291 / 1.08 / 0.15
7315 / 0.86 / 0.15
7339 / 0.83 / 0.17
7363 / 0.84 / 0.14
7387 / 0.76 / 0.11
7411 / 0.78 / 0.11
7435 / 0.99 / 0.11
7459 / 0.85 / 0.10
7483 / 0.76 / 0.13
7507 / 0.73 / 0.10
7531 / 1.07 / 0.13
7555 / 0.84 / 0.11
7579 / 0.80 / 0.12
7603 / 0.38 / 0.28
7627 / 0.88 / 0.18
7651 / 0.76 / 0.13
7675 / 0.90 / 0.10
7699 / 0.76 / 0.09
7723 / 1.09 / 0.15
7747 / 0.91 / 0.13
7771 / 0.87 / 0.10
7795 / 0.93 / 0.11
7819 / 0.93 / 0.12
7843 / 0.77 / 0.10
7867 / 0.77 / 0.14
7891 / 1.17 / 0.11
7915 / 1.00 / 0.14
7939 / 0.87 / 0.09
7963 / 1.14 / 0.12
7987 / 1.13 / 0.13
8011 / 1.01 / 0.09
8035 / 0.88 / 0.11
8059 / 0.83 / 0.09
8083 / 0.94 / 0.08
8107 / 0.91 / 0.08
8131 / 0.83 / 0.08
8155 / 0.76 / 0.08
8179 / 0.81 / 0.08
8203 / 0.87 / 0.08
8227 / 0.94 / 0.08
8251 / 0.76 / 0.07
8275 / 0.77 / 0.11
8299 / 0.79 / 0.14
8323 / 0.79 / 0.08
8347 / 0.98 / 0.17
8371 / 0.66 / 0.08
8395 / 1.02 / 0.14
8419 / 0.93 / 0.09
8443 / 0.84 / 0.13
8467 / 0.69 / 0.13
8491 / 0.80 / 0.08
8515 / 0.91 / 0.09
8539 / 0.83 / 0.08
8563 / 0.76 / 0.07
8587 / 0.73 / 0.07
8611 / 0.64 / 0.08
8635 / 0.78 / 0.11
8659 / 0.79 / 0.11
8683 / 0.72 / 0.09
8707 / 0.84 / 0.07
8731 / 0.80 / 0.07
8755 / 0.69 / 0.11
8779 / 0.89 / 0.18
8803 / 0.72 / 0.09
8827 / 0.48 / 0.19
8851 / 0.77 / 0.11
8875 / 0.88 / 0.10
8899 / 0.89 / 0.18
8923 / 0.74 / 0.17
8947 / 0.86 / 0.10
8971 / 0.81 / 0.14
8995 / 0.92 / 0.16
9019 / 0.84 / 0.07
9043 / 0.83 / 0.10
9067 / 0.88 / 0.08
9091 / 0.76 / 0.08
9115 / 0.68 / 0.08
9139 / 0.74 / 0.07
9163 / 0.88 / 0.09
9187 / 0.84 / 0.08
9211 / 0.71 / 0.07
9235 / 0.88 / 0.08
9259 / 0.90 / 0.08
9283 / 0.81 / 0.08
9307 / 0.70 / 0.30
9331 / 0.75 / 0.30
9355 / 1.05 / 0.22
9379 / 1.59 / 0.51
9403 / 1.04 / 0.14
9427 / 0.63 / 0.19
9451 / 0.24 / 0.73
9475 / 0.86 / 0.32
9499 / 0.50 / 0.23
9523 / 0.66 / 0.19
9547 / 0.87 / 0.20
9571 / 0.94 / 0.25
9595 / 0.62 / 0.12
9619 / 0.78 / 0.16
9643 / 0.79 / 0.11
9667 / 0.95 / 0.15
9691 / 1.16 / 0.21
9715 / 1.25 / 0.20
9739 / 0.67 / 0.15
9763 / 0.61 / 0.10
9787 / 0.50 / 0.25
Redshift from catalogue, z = 0.201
